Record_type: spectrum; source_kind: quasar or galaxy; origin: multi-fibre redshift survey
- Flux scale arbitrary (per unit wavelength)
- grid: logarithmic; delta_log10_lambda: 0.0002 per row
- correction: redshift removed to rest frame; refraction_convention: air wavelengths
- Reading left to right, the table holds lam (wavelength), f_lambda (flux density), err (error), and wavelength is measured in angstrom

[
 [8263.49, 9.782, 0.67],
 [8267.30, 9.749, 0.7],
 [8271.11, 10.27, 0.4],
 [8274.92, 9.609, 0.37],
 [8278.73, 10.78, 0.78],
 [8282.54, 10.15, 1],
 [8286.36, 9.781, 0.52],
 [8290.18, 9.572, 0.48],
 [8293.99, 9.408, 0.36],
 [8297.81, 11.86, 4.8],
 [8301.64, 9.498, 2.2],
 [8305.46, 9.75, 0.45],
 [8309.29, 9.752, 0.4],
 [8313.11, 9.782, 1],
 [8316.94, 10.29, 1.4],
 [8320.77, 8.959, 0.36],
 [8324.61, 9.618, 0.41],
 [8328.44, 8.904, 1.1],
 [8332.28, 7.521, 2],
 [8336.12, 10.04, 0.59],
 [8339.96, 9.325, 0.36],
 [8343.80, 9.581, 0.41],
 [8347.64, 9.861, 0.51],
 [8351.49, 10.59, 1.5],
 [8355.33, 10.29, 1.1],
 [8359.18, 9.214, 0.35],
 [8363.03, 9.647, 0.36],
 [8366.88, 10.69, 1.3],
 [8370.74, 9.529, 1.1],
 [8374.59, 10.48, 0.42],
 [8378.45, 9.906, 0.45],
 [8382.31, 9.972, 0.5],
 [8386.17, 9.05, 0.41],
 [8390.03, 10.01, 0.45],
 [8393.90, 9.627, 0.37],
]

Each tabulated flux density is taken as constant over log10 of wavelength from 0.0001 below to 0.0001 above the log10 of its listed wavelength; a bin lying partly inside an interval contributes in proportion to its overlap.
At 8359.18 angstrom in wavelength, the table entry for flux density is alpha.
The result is 9.214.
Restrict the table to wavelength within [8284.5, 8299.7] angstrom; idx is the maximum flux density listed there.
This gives 11.86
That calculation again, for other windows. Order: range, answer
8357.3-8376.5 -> 10.69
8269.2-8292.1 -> 10.78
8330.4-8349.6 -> 10.04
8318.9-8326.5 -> 9.618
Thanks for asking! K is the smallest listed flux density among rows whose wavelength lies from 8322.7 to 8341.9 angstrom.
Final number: 7.521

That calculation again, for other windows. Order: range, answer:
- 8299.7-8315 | 9.498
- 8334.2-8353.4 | 9.325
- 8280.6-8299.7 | 9.408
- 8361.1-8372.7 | 9.529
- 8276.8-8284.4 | 10.15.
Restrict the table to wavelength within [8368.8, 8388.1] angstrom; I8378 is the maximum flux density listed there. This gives 10.48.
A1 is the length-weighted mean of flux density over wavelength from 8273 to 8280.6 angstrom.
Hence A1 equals 10.2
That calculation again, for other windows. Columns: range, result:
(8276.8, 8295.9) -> 9.94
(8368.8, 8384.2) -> 9.97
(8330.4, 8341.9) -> 8.97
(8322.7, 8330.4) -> 9.25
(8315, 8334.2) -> 9.06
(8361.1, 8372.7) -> 9.96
